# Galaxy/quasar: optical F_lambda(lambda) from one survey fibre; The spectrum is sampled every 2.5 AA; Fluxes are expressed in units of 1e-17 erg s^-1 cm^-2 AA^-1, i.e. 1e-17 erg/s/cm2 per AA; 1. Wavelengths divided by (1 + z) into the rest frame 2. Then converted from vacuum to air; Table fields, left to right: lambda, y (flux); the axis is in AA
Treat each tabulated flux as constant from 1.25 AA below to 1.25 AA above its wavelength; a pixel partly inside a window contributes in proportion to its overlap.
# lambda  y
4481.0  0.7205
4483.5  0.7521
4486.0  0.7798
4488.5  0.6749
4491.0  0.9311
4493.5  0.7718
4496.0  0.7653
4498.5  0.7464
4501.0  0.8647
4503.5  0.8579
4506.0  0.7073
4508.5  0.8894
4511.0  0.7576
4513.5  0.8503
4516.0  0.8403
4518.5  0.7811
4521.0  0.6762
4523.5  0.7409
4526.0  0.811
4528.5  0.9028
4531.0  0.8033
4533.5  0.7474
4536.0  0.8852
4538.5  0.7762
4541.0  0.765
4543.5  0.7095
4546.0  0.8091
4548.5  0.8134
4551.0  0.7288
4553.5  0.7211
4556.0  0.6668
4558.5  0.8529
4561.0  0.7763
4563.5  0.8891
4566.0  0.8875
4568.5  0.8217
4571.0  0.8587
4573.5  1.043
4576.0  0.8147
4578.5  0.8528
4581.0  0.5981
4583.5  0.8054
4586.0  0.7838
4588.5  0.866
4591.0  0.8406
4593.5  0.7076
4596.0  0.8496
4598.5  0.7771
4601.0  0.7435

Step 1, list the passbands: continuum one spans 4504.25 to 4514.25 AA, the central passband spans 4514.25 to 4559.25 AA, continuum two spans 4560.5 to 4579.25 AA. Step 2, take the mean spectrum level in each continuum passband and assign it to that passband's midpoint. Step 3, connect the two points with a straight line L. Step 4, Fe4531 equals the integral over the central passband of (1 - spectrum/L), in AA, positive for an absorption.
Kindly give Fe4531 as 2.9 AA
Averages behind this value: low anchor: 0.802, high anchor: 0.872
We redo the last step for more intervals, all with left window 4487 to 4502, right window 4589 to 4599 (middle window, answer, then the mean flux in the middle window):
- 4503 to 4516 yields -0.33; 0.813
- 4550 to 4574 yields -0.64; 0.819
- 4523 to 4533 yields -0.26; 0.815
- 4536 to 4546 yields 0.26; 0.774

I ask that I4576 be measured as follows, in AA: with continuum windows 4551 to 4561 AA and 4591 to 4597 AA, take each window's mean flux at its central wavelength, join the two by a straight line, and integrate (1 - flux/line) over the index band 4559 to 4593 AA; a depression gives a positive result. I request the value -2.8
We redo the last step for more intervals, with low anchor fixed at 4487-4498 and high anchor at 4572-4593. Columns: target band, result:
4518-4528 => 0.44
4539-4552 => 0.63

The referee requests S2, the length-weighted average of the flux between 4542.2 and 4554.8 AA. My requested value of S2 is 0.756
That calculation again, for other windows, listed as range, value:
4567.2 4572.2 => 0.84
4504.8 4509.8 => 0.799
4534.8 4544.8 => 0.784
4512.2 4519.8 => 0.822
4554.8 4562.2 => 0.766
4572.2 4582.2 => 0.828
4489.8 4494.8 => 0.85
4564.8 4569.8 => 0.854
